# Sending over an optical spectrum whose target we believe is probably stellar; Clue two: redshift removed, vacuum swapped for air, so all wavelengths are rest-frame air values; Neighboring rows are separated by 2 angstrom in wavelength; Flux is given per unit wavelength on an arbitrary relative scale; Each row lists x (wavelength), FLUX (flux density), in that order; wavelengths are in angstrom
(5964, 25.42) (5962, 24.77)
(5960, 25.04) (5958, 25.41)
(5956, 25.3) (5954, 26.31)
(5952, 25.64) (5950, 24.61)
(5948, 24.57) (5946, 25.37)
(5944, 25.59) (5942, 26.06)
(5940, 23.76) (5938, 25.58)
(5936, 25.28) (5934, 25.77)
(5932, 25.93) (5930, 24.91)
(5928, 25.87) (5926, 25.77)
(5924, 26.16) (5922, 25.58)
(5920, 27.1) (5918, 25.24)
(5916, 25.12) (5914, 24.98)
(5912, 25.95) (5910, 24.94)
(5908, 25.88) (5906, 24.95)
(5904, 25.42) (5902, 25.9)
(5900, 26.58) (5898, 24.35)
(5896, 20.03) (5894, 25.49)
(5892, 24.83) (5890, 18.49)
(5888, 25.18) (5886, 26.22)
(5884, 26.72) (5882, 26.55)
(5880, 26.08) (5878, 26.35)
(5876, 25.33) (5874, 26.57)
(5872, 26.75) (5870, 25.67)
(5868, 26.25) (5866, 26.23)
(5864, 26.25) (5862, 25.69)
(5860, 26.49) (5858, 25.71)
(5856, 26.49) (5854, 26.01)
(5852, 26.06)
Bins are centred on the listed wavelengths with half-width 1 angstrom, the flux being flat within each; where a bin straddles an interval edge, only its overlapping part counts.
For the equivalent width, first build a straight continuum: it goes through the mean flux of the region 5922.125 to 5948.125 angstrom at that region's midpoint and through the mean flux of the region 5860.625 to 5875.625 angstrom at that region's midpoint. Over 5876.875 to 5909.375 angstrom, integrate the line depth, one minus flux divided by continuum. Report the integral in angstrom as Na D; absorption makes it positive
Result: 1.2 angstrom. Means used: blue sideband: 26.2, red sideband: 25.5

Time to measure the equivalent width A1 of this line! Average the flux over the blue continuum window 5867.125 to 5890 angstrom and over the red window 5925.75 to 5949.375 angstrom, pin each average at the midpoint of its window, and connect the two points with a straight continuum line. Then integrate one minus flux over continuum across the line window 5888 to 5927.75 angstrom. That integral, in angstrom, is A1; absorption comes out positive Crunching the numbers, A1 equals 1.0 angstrom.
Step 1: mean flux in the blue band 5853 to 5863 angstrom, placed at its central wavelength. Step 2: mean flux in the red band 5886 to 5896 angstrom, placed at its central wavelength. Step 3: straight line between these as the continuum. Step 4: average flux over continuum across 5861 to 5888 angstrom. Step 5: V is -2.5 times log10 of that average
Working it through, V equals -0.06 mag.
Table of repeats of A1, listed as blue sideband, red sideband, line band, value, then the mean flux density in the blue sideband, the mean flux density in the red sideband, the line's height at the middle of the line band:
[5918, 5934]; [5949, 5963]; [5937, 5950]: 0.21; 25.9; 25.3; 25.5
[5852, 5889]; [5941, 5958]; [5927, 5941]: 0.15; 26.1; 25.4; 25.6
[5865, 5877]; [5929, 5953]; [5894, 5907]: 0.58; 26.1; 25.3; 25.8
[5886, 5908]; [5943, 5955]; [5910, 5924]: -0.53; 24.3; 25.3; 24.7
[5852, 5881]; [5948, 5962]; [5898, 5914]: 0.13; 26.1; 25.3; 25.8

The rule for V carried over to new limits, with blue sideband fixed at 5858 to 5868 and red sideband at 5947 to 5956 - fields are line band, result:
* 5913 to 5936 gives 0.00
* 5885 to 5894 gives 0.09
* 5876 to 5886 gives -0.01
